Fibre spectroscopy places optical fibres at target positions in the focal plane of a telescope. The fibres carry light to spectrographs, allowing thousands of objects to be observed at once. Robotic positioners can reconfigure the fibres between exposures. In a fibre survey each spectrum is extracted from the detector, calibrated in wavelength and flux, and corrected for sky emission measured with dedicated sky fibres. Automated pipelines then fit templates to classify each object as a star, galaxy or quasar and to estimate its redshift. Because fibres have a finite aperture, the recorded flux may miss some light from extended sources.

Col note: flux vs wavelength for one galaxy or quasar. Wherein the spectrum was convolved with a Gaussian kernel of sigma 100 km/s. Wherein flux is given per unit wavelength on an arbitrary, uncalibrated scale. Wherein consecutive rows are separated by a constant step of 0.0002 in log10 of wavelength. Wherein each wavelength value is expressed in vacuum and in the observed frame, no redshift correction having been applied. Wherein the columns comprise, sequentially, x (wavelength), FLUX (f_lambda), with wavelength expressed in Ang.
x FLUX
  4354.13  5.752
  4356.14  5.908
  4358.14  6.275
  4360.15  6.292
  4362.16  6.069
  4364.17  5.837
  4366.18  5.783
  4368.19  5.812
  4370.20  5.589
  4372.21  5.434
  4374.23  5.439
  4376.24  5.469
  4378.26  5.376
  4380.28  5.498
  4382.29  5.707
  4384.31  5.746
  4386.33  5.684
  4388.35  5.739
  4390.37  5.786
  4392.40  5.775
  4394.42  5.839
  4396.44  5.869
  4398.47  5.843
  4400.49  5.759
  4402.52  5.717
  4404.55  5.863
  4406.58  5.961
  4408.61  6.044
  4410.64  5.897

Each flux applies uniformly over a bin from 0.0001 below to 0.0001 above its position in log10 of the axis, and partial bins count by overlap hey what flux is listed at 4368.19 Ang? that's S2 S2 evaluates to 5.812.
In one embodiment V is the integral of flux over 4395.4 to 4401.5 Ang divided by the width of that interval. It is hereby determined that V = 5.83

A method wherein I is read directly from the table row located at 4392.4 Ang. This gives 5.775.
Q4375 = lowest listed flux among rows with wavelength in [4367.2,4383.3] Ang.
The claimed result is 5.376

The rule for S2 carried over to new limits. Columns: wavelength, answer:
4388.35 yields 5.739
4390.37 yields 5.786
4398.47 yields 5.843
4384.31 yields 5.746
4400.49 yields 5.759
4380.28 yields 5.498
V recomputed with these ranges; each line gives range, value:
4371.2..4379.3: 5.43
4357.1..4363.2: 6.21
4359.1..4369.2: 5.96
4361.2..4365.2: 5.95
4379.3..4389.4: 5.68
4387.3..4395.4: 5.78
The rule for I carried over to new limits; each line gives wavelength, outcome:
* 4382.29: 5.707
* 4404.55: 5.863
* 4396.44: 5.869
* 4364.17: 5.837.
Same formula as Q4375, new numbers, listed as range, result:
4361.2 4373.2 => 5.434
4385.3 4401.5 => 5.684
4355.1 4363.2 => 5.908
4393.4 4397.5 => 5.839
